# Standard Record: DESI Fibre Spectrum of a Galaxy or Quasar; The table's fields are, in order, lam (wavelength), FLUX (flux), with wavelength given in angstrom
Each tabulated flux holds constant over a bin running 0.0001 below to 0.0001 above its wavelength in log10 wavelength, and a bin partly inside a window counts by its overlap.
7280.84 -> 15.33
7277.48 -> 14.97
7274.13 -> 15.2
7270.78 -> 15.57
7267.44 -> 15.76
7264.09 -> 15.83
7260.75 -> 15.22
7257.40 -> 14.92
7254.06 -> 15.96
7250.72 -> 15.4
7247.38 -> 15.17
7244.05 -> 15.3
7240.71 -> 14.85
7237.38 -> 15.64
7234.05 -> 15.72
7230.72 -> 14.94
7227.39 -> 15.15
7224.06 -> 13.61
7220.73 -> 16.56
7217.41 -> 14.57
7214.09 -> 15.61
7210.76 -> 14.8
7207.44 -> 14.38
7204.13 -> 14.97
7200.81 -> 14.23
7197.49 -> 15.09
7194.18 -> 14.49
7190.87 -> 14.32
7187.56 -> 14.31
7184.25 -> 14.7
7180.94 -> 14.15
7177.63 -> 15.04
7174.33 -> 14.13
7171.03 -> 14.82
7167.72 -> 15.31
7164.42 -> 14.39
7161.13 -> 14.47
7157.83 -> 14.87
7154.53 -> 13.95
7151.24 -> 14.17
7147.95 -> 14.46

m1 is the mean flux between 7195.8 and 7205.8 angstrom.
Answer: 14.8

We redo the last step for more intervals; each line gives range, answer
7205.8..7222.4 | 15.2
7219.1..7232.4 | 15.1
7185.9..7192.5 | 14.3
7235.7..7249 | 15.2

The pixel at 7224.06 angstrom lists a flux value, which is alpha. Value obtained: 13.61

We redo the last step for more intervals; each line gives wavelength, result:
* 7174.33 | 14.13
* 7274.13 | 15.2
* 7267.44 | 15.76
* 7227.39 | 15.15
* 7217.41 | 14.57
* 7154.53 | 13.95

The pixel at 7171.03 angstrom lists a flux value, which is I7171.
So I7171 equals 14.82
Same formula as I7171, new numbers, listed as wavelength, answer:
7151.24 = 14.17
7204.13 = 14.97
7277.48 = 14.97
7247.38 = 15.17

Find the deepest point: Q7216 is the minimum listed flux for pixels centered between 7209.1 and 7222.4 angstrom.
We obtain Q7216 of 14.57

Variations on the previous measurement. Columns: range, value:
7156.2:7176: 14.13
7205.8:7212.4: 14.38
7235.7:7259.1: 14.85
